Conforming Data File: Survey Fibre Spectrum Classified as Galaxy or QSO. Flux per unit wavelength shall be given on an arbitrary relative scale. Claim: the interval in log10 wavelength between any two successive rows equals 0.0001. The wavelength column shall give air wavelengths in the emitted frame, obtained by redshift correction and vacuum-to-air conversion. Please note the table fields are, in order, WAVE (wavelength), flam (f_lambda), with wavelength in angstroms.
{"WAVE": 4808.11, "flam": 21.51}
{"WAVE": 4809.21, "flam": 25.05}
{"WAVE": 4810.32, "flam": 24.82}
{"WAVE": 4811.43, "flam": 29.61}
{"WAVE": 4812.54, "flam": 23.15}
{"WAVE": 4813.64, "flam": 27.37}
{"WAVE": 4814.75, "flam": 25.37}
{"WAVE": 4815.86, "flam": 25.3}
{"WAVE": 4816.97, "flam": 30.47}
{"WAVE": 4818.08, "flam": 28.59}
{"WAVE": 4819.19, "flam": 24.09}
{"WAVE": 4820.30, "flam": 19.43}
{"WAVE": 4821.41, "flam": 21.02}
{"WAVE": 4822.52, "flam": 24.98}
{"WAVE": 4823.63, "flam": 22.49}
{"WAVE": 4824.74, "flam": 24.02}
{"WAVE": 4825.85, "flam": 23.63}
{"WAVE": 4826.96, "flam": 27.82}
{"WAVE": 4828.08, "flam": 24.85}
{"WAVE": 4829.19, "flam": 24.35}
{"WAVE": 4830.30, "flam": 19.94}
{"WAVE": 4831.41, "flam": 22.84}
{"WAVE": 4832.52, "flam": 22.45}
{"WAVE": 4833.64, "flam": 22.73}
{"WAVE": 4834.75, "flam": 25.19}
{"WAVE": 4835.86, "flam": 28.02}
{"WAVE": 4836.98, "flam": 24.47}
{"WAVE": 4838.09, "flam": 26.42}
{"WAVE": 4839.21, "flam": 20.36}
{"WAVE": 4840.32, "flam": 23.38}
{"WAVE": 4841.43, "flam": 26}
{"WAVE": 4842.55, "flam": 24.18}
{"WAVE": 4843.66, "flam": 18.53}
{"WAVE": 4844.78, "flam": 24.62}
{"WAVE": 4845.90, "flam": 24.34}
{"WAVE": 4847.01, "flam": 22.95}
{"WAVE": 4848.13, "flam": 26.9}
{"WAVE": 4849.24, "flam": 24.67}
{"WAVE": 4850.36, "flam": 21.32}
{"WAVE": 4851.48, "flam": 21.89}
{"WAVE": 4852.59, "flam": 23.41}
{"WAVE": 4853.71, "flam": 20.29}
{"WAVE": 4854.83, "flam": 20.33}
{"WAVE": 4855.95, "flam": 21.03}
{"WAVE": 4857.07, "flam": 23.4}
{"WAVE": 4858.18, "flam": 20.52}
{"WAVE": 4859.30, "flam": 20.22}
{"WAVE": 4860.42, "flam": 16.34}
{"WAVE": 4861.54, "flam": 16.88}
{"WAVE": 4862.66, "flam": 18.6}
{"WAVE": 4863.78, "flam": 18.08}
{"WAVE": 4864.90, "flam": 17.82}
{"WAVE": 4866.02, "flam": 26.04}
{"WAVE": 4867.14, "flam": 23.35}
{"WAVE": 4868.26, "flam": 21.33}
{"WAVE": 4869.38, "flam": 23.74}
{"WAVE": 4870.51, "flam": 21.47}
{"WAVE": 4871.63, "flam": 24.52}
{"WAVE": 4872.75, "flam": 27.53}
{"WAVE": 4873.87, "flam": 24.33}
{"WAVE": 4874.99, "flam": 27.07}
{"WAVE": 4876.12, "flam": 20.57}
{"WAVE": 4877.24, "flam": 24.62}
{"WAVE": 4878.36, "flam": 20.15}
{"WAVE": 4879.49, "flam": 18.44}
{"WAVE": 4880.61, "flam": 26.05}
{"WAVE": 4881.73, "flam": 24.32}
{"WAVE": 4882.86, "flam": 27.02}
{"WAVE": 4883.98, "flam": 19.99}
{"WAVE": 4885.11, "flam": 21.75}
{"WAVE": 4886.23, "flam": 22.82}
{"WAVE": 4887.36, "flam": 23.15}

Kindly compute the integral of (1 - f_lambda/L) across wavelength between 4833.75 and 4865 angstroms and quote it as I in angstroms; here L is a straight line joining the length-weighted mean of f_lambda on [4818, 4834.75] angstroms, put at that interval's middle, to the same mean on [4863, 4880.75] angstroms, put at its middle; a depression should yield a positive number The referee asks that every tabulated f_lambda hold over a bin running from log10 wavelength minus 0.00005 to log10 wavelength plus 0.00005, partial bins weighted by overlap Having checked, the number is 1.2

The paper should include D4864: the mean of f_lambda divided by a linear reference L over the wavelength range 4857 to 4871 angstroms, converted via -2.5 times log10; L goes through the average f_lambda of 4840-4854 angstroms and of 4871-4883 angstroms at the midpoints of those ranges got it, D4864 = 0.157 mag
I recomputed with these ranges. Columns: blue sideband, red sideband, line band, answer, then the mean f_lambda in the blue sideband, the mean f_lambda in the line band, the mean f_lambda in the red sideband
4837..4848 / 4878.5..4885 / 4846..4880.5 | 1.8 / 23.6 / 22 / 22.9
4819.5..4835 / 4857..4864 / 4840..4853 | -1.7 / 23.2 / 23.5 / 18.9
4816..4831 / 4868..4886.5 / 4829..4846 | 0.3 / 24.3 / 23.6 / 23.3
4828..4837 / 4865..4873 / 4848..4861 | 1.2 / 23.8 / 21.5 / 23.5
